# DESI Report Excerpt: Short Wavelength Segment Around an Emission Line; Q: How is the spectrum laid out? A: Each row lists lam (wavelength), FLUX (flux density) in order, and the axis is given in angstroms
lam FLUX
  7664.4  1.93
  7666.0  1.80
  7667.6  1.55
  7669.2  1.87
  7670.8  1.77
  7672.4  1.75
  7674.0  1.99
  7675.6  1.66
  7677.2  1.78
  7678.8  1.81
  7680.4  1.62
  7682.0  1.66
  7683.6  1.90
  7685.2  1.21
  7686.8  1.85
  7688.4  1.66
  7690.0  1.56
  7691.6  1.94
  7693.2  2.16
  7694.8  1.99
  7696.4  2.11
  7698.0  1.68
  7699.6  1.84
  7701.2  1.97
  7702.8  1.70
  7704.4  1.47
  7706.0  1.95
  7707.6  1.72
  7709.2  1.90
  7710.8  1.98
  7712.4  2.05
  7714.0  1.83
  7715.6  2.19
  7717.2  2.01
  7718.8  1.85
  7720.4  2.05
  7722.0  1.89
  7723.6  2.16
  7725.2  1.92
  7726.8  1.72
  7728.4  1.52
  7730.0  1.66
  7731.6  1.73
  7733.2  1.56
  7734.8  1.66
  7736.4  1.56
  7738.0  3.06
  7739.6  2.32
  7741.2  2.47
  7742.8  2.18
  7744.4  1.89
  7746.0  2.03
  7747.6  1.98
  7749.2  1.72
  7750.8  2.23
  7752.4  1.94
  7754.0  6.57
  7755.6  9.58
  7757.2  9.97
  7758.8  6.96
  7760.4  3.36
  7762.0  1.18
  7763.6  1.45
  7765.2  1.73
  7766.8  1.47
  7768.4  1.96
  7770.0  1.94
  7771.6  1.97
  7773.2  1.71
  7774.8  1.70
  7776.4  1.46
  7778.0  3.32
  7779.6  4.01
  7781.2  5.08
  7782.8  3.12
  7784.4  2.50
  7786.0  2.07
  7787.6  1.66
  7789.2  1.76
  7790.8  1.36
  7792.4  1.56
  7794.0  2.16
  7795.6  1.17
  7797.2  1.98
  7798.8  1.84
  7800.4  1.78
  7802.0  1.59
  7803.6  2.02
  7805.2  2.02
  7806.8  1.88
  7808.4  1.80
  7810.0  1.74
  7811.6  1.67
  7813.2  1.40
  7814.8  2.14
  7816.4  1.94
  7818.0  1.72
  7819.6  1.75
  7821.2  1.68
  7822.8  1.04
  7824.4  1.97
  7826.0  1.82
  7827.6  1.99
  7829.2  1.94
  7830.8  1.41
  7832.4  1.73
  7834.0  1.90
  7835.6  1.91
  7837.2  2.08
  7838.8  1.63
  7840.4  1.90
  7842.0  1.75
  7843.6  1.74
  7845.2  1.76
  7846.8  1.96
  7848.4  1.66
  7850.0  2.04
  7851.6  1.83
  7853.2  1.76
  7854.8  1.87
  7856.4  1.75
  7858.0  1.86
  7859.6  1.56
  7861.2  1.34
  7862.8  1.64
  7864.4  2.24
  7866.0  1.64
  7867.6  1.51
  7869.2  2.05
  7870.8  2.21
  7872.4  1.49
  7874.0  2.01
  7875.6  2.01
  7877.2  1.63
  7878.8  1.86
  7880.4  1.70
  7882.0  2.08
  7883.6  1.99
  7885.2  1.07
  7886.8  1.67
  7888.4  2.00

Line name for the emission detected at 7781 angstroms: [N II]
